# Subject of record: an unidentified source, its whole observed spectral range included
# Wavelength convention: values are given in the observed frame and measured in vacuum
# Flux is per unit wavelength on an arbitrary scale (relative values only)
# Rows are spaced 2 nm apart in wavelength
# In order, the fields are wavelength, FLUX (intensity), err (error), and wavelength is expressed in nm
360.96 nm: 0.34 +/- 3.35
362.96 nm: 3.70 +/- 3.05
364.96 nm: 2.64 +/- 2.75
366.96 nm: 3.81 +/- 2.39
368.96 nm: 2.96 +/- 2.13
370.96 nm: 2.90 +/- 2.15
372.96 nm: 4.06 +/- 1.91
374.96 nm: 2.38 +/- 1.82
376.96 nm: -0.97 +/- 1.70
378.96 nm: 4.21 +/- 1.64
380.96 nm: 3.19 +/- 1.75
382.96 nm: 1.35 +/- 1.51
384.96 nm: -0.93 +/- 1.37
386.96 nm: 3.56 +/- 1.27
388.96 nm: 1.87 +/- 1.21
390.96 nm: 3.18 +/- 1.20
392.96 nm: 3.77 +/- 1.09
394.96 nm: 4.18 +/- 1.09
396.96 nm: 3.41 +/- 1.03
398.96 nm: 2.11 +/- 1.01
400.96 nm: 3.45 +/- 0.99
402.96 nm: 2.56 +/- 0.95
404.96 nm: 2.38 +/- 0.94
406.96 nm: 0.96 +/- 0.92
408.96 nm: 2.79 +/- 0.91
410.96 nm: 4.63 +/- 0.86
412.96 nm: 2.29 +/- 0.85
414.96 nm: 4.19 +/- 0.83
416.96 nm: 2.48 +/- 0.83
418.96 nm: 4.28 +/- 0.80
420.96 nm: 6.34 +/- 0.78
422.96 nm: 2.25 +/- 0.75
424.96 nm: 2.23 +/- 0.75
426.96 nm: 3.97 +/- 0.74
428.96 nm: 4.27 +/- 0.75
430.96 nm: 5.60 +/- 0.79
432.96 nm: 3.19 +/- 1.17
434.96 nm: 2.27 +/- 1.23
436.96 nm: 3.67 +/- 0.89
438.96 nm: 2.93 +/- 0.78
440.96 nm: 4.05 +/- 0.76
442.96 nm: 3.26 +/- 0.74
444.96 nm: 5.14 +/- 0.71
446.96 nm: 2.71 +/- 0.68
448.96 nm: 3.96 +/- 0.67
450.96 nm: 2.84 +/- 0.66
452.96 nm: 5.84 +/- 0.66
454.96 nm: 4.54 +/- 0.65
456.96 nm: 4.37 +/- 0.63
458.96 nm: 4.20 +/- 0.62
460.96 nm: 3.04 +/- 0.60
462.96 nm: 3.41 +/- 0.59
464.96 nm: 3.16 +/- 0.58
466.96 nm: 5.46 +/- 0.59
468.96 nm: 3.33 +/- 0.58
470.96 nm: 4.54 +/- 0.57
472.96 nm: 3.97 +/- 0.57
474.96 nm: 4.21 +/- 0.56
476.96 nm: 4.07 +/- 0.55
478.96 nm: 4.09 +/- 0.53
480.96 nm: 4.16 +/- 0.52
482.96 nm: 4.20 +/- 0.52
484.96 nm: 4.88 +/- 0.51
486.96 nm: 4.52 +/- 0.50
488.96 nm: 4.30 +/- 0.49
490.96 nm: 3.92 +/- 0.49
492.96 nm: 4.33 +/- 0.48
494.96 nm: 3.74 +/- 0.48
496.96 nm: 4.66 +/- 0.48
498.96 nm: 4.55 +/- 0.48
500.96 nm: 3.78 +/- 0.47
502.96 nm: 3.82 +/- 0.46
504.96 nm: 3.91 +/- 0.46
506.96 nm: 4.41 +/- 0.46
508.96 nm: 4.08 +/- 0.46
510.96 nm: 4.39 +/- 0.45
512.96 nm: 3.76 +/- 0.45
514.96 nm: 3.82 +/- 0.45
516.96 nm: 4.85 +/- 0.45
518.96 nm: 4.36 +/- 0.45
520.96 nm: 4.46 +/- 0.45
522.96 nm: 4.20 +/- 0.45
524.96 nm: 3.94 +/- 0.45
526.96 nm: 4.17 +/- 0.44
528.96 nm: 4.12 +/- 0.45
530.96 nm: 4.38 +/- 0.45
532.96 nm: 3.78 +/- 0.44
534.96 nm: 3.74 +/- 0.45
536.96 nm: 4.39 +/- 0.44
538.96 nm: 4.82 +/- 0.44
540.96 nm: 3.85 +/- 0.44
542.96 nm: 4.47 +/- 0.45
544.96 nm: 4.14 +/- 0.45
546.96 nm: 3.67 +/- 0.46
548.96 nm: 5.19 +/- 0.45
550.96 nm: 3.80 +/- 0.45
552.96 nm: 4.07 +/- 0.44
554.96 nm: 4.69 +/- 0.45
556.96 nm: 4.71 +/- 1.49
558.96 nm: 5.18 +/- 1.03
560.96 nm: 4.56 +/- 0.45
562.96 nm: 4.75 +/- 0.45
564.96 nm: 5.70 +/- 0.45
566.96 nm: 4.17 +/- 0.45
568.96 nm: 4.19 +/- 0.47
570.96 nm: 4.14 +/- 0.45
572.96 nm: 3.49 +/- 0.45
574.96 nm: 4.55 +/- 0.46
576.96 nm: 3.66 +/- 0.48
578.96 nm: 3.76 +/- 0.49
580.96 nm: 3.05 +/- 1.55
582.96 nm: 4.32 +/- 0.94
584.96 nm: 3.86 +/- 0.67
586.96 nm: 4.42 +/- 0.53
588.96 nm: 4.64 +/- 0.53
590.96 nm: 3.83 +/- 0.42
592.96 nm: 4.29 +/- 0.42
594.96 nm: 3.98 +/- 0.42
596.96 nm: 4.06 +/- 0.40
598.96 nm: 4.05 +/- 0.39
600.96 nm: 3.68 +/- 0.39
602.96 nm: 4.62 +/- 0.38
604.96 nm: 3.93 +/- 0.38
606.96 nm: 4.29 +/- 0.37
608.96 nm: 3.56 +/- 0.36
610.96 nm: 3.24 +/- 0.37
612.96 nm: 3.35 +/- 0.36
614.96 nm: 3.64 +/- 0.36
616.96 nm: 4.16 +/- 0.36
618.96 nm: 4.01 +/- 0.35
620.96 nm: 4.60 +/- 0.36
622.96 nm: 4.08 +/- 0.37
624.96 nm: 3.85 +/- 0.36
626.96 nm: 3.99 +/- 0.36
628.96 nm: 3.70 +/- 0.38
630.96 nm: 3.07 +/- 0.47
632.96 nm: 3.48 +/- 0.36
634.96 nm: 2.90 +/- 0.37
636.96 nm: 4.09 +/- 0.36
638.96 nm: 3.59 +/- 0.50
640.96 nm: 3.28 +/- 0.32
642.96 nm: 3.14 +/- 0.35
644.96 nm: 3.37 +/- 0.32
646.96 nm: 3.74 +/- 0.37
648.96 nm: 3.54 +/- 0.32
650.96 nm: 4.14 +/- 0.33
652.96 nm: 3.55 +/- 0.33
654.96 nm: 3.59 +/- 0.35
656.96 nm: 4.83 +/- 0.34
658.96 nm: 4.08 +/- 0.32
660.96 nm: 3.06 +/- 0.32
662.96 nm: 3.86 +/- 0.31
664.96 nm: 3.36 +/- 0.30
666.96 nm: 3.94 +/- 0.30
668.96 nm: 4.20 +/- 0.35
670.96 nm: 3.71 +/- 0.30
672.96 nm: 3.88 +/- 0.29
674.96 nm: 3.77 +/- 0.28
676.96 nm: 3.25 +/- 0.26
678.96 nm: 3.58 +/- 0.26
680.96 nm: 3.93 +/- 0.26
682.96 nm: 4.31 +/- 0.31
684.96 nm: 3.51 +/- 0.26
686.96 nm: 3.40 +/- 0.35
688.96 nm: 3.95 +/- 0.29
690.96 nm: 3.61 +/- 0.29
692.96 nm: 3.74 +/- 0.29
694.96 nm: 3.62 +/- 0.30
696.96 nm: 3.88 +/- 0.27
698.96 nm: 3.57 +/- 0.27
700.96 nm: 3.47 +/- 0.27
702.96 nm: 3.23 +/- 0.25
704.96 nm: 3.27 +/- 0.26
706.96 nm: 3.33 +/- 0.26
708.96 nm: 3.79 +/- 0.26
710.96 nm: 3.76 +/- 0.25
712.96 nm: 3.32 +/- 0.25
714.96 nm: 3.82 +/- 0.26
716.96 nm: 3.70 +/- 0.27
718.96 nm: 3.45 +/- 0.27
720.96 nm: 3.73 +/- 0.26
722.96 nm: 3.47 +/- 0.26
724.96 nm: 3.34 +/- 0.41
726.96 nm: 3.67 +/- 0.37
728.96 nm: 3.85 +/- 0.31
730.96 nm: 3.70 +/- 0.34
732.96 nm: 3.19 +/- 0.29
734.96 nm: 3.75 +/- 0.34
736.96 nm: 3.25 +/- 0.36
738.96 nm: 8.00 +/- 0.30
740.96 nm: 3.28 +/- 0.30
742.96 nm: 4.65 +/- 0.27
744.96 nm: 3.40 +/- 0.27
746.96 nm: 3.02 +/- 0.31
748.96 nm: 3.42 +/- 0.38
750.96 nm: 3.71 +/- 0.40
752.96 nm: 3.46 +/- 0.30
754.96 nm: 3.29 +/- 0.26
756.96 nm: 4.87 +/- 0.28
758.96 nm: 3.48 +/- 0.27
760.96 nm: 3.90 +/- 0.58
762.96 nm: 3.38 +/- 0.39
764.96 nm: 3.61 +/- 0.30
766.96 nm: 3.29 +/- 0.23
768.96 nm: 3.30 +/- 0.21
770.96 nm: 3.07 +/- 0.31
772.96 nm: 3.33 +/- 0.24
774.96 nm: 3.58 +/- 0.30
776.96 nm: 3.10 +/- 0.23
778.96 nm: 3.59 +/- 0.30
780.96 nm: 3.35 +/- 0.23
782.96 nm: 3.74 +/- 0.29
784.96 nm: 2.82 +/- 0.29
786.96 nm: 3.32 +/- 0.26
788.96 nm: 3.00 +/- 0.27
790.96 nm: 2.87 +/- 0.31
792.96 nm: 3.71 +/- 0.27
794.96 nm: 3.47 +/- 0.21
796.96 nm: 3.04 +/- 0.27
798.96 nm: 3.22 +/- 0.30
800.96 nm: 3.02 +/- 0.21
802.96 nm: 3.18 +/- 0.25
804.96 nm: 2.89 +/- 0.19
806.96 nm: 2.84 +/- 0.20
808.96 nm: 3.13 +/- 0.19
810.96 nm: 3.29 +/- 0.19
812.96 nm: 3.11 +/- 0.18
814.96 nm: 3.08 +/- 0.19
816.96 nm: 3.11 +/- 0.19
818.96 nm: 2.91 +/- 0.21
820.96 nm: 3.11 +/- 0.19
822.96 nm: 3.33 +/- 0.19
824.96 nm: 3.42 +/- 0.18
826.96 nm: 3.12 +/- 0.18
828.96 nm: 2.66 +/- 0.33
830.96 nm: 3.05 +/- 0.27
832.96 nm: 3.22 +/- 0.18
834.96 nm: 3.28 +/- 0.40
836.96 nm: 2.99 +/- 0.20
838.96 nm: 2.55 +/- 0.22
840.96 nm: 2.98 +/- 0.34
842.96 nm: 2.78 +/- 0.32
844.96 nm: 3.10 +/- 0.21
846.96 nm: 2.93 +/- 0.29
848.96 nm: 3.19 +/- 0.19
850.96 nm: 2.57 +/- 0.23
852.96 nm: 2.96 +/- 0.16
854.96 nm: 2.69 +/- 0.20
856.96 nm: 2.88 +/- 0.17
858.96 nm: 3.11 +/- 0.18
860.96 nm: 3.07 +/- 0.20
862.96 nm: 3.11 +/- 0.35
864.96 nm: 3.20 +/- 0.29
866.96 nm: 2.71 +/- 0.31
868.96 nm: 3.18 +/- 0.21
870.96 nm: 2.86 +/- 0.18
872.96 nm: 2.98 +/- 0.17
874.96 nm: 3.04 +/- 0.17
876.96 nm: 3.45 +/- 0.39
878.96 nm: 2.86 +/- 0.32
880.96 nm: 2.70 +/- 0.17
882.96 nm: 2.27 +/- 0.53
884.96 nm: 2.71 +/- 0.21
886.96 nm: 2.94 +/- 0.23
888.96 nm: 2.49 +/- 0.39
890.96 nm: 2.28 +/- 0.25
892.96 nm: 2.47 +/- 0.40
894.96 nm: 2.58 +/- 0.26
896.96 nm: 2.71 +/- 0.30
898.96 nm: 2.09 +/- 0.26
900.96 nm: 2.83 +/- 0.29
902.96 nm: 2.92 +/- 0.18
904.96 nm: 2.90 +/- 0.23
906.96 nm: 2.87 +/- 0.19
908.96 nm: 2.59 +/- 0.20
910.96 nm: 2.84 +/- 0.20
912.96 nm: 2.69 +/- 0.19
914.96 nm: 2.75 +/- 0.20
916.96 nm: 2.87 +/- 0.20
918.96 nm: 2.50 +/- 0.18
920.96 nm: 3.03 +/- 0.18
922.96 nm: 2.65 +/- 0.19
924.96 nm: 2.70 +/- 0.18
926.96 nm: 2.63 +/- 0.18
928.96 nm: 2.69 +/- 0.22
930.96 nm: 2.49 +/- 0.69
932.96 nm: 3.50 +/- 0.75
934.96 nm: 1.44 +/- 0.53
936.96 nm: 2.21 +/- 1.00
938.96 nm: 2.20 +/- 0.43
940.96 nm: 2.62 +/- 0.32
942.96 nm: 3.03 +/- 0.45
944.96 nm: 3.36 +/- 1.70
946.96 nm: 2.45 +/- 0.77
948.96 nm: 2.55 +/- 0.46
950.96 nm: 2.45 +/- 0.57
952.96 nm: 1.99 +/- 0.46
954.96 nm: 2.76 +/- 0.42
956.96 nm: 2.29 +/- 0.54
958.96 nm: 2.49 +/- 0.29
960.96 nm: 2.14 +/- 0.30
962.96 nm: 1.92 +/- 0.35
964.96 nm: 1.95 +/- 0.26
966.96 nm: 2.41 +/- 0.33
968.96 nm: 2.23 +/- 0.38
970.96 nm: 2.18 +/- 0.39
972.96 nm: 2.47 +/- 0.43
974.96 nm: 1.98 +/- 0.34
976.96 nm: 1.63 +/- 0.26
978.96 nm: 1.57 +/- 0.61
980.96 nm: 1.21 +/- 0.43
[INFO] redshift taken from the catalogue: 0.13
